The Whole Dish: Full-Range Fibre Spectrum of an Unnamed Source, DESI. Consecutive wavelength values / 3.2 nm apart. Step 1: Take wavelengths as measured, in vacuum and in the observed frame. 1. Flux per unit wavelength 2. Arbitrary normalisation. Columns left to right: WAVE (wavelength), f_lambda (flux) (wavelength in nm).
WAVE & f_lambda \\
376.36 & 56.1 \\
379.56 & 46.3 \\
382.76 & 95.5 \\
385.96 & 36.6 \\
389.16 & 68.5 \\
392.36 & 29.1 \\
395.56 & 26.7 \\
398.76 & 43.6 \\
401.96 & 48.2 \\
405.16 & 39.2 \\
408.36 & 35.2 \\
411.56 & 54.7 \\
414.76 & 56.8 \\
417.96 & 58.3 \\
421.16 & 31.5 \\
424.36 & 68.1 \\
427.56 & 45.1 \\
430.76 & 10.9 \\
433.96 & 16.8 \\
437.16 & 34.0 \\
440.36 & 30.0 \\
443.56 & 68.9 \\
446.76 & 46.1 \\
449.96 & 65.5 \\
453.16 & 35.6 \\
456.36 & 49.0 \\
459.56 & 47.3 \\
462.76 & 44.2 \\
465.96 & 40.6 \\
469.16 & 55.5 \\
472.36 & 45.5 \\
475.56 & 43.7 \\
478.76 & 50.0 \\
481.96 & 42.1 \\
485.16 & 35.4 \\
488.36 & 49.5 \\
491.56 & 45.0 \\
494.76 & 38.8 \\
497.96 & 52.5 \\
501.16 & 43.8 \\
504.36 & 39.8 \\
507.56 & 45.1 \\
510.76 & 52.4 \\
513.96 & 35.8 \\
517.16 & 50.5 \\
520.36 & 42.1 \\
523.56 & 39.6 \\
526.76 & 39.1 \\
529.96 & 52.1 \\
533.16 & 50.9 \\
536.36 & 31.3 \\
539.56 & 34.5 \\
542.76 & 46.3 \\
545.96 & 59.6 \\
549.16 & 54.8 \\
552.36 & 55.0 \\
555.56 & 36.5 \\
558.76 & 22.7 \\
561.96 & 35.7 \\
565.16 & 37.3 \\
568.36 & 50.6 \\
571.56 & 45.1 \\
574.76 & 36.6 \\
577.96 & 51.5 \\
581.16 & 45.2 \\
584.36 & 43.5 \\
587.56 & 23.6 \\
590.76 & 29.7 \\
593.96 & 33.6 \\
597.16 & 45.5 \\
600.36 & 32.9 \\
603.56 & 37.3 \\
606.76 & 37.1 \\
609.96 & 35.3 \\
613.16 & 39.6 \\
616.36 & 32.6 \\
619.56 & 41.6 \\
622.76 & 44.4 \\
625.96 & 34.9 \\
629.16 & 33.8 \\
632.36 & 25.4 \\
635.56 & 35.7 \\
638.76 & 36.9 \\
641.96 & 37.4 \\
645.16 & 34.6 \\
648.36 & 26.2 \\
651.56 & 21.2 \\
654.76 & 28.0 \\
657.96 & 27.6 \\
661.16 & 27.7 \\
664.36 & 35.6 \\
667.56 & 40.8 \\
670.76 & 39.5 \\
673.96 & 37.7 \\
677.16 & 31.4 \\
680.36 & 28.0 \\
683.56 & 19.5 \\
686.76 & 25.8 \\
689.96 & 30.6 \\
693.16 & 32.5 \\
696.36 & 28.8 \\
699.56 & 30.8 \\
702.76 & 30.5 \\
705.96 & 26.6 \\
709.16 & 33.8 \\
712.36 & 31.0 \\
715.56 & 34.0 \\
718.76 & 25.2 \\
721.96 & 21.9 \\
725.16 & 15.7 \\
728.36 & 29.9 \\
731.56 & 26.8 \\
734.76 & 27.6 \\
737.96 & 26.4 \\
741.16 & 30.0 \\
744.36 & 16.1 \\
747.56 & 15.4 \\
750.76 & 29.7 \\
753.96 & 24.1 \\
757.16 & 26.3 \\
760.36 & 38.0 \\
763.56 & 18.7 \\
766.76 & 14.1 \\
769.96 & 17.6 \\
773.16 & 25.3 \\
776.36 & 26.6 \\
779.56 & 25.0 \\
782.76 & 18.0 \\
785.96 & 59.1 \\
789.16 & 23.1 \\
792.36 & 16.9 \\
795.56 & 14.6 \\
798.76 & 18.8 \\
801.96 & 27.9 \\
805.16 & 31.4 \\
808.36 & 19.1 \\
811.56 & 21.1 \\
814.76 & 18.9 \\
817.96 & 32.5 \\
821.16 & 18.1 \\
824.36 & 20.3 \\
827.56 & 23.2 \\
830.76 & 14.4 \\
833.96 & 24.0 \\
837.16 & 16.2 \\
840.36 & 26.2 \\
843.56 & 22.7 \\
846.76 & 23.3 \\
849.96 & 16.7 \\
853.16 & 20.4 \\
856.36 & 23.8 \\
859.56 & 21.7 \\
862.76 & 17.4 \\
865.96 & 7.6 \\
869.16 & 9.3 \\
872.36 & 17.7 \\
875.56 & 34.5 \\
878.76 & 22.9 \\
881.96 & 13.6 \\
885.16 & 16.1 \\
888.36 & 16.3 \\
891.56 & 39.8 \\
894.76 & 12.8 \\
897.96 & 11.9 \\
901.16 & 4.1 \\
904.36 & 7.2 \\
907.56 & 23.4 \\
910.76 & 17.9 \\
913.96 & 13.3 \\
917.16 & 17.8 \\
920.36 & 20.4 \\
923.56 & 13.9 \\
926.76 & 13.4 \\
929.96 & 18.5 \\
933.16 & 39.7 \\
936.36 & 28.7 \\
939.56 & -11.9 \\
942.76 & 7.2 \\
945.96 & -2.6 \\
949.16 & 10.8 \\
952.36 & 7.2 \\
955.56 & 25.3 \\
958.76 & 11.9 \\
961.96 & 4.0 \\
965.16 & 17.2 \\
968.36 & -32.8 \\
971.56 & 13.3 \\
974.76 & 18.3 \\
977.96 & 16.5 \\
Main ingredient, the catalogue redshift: 0.57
